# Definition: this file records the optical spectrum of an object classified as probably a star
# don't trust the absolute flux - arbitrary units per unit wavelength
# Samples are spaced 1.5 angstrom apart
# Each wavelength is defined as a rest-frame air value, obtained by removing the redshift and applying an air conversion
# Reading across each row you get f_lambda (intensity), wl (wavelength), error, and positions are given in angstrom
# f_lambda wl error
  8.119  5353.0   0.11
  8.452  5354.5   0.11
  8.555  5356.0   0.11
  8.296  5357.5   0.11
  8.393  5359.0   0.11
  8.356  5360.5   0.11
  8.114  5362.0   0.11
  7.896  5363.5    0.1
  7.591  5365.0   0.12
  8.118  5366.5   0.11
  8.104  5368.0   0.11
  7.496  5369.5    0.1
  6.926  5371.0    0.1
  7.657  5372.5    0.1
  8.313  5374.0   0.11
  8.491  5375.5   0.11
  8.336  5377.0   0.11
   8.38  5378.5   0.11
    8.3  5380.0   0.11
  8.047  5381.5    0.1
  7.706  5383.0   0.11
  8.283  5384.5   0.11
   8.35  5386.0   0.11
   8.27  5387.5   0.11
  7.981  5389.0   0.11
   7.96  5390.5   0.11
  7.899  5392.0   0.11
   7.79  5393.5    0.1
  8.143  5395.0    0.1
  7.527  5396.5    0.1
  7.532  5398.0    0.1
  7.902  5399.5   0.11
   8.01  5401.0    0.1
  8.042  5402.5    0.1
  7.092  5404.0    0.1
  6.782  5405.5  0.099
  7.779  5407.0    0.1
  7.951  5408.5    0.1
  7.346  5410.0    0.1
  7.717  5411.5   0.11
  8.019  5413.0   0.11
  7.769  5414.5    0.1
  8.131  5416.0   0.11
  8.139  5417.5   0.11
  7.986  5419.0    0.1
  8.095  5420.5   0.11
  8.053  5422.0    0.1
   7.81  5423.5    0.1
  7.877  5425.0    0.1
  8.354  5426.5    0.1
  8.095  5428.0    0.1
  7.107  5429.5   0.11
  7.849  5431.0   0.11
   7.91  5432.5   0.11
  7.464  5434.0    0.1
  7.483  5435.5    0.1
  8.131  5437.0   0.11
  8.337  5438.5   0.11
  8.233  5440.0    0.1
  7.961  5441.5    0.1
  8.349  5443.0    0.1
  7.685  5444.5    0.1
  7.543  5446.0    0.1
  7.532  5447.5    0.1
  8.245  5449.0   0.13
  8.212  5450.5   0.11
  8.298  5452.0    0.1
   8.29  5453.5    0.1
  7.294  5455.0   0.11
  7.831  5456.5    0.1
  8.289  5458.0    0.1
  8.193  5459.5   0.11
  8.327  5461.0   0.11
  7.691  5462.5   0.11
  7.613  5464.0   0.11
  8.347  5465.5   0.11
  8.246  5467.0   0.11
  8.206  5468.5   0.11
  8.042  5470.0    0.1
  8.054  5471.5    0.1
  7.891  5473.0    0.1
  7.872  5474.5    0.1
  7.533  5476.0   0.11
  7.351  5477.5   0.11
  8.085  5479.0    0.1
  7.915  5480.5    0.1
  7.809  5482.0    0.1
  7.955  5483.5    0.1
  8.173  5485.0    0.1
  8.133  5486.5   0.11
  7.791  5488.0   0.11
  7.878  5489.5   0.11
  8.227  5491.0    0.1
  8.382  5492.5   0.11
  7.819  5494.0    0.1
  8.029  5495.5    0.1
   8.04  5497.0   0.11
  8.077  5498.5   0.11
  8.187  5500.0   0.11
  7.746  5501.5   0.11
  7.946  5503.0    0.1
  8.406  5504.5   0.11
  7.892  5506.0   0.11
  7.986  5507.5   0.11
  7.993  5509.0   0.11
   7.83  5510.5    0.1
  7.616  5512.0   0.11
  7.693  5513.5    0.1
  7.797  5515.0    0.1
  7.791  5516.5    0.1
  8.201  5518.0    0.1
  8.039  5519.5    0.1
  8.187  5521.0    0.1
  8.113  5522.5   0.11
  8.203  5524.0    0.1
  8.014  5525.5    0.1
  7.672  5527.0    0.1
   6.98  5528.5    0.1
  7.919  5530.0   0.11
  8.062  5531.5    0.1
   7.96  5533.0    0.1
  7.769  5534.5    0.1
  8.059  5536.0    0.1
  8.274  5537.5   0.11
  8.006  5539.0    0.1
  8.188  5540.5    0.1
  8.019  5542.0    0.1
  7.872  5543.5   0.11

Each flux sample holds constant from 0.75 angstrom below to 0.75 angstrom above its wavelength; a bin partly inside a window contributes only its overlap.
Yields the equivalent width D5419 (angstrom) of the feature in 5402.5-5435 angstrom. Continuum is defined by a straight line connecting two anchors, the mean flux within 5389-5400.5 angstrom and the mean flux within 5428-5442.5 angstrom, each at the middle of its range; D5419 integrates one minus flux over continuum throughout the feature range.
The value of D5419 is 0.27 angstrom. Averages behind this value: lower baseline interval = 7.84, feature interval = 7.78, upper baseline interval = 7.85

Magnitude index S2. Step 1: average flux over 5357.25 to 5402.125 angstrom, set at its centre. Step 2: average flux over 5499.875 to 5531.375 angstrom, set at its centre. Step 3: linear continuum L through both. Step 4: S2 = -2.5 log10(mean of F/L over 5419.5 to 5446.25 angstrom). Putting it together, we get 0.01 mag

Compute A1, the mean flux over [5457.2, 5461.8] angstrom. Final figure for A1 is 8.26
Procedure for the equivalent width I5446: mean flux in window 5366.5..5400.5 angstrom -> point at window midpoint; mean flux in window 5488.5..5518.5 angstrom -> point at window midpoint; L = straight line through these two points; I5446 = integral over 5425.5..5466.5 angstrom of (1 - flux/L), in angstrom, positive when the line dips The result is 0.1 angstrom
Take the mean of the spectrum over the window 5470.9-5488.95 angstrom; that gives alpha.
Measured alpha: 7.88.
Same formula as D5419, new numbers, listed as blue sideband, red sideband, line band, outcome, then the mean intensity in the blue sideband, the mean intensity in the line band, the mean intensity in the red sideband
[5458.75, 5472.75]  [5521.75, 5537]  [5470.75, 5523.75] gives 0.1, 8.07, 7.96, 7.88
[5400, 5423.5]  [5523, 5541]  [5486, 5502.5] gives -0.3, 7.8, 8.03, 7.92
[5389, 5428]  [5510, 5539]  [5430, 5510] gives -1.0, 7.84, 7.97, 7.91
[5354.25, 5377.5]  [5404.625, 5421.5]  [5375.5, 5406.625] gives 0.0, 8.06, 7.93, 7.79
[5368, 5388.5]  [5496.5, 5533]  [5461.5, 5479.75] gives 0.1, 8.04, 7.92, 7.93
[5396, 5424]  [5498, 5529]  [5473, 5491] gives 0.0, 7.77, 7.88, 7.93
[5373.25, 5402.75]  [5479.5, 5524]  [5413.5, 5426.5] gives 0.1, 8.06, 8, 7.99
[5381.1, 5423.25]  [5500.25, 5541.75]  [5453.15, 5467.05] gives -0.2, 7.87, 7.99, 7.94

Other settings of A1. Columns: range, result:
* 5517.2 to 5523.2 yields 8.13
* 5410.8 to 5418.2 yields 7.96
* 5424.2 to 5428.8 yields 8.09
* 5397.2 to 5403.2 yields 7.87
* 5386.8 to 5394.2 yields 7.98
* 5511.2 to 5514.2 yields 7.66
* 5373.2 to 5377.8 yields 8.37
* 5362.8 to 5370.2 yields 7.84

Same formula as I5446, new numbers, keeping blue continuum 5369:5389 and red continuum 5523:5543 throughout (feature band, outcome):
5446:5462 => -0.06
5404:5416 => 0.60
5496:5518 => 0.04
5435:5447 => 0.05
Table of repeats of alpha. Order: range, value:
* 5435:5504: 7.99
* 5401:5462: 7.89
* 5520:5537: 7.91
